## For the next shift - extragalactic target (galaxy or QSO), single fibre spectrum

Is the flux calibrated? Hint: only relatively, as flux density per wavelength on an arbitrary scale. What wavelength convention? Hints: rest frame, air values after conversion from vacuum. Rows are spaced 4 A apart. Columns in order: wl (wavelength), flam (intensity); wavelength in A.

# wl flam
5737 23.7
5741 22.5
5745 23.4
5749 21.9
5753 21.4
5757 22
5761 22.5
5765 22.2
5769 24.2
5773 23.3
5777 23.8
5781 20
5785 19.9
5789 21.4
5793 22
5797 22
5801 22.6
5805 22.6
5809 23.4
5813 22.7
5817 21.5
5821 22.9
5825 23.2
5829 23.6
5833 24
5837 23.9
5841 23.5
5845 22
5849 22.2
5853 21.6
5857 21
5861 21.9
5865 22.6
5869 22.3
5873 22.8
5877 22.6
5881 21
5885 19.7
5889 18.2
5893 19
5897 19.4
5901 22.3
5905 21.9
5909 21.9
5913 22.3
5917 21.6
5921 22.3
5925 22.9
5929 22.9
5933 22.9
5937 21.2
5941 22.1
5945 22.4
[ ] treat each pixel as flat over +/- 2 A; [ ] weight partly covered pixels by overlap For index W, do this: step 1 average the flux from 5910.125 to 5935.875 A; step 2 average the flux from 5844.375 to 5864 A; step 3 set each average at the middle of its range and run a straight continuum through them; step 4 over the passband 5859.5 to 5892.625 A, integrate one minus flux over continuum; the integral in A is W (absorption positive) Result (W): 1.1 A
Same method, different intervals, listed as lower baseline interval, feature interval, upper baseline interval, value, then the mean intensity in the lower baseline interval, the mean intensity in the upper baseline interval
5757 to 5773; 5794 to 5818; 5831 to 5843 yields 0.94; 22.9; 23.8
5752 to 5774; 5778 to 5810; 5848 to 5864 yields 0.80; 22.6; 21.7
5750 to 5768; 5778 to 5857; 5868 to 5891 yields -2.74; 22.1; 21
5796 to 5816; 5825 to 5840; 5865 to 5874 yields -0.75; 22.6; 22.5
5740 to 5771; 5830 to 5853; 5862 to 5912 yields -1.45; 22.5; 21.2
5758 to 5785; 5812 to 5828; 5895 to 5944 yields -0.25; 22.4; 22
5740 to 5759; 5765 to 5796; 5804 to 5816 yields 0.59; 22.2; 22.8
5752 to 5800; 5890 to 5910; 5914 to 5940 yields 1.38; 22.1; 22.3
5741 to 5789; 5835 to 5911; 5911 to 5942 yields 2.35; 22.2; 22.3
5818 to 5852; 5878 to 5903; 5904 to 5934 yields 2.81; 23.1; 22.3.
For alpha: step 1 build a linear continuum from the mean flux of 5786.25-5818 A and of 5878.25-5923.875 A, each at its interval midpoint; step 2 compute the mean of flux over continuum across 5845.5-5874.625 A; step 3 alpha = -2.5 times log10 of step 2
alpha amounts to -0.03 mag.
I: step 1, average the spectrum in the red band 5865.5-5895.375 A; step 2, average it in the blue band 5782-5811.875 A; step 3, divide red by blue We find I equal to 1.0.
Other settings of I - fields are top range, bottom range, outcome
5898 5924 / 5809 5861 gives 0.97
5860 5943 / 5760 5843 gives 0.95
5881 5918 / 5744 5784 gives 0.92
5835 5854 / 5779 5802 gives 1.07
